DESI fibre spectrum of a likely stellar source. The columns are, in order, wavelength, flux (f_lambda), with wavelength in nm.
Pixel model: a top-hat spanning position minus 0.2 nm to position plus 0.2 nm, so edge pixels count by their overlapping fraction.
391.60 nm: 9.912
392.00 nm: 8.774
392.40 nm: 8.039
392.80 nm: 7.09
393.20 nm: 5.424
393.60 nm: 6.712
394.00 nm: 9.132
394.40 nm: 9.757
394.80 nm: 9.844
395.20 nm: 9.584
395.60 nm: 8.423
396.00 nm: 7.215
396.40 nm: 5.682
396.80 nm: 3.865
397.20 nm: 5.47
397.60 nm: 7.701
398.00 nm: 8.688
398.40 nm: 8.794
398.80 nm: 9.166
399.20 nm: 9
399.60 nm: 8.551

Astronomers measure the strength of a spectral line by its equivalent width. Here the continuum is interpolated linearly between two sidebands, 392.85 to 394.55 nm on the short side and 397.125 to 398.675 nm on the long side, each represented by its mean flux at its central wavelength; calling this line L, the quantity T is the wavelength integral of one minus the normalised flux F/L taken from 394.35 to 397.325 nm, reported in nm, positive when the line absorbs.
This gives 0.13 nm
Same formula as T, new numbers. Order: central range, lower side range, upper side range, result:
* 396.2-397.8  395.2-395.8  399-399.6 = 0.570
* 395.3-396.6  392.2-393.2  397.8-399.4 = 0.127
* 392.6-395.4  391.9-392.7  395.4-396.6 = -0.209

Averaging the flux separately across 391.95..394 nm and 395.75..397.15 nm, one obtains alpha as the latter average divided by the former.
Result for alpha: 0.8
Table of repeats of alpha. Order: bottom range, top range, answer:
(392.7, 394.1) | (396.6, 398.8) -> 1.02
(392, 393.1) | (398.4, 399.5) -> 1.18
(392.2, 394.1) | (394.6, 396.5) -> 1.15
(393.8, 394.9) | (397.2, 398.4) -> 0.82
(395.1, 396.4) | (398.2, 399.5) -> 1.13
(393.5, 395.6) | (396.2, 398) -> 0.66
